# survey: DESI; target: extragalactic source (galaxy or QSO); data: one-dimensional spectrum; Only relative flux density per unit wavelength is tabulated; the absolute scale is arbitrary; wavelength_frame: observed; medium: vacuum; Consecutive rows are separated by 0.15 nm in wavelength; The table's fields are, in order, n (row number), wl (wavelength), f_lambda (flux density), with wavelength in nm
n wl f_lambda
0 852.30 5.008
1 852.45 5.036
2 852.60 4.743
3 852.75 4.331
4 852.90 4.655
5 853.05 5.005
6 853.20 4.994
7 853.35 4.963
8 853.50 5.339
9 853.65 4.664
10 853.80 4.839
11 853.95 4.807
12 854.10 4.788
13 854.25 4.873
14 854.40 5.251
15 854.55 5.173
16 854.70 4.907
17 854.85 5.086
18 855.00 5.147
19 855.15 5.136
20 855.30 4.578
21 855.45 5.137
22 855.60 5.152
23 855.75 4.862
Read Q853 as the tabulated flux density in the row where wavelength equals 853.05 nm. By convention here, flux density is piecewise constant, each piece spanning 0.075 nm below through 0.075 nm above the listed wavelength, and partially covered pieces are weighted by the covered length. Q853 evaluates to 5.005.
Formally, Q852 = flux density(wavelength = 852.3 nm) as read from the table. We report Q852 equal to 5.008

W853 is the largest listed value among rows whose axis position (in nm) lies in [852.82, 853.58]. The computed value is 5.339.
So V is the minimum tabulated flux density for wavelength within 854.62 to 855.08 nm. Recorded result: 4.907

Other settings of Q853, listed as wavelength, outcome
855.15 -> 5.136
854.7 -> 4.907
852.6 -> 4.743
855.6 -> 5.152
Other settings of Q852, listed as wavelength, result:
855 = 5.147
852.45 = 5.036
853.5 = 5.339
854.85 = 5.086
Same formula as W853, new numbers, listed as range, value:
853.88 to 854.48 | 5.251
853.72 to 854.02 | 4.839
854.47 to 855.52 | 5.173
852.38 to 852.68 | 5.036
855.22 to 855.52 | 5.137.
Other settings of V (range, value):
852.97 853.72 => 4.664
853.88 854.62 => 4.788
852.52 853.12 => 4.331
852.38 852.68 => 4.743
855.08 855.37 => 4.578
